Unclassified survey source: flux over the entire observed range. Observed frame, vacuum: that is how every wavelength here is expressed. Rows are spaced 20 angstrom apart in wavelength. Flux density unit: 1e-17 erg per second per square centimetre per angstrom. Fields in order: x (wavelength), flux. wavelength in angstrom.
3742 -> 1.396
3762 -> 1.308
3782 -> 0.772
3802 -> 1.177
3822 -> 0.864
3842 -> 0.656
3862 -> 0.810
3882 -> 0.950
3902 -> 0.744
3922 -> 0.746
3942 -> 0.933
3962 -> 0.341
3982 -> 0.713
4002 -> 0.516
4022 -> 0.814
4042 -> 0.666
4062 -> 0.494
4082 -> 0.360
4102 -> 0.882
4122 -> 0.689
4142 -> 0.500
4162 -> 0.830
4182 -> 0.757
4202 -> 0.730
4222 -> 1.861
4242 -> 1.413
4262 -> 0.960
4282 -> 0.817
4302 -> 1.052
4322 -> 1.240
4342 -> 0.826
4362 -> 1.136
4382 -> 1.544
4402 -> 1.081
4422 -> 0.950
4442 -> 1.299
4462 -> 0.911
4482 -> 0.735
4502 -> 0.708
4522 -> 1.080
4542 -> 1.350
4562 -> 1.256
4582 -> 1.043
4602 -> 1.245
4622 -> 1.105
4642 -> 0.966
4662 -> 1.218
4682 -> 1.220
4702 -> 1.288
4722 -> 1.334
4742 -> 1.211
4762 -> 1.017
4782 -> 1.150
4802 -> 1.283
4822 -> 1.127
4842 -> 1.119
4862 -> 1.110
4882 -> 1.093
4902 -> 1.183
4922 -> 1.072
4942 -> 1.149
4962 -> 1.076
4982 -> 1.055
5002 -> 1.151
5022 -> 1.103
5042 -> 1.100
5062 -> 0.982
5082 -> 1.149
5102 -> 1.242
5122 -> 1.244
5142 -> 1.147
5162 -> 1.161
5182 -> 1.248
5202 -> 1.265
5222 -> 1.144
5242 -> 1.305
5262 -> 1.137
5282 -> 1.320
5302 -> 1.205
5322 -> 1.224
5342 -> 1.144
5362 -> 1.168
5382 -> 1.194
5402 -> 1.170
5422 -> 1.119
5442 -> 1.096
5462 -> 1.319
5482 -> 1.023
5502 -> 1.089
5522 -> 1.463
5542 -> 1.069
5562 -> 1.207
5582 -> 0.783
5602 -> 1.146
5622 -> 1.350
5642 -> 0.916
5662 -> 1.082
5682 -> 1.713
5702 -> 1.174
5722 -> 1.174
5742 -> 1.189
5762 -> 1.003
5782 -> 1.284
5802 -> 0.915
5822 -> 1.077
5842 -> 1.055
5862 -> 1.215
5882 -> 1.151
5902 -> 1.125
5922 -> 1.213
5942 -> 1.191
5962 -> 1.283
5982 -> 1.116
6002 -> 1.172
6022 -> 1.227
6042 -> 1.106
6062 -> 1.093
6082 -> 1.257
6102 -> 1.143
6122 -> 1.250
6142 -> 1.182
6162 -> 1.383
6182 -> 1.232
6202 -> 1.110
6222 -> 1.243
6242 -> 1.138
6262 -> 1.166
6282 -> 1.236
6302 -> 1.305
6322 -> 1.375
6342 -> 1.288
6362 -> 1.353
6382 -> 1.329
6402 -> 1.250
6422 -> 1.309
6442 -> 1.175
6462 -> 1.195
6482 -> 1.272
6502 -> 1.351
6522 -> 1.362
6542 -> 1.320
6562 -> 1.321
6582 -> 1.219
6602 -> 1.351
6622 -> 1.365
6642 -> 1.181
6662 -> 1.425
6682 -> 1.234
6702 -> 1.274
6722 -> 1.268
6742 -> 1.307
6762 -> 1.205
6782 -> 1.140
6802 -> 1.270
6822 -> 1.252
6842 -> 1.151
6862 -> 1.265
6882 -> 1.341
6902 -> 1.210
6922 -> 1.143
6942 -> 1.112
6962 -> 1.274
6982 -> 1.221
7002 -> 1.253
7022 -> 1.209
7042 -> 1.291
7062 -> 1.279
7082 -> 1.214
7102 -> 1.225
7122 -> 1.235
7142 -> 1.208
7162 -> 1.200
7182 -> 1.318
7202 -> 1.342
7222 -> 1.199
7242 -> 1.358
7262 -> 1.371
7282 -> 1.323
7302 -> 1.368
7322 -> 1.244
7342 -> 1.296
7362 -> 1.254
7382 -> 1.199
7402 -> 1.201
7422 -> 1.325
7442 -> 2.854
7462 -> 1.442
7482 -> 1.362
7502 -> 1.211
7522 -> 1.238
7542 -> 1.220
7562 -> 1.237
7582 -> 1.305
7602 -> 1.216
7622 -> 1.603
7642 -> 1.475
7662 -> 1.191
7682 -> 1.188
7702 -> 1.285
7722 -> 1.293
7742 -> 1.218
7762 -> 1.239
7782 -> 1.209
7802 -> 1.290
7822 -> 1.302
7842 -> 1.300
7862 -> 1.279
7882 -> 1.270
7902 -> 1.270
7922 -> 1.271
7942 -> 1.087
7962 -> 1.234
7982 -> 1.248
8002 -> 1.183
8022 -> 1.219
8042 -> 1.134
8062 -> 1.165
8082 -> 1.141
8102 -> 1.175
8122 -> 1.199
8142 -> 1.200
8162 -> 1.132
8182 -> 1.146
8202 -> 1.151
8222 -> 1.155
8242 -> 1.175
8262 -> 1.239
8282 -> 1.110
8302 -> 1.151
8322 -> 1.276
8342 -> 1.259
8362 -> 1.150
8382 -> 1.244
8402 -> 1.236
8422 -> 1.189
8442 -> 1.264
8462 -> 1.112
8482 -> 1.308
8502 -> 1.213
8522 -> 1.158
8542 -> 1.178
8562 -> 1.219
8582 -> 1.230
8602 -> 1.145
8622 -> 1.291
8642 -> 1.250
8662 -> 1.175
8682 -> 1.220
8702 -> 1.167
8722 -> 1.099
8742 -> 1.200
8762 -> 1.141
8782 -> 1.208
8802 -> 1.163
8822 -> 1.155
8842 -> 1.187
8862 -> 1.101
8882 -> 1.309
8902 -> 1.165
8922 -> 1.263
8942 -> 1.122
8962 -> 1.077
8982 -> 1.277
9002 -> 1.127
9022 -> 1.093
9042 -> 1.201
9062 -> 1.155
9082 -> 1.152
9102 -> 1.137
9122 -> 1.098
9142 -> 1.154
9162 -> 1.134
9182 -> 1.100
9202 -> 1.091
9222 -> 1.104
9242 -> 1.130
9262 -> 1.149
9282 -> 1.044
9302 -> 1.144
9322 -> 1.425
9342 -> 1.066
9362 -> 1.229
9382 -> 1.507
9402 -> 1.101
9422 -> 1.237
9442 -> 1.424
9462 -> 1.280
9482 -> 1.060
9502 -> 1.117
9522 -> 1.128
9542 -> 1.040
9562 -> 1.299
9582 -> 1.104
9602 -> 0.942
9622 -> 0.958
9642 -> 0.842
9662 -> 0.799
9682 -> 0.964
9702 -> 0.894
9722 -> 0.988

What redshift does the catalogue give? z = 0.135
